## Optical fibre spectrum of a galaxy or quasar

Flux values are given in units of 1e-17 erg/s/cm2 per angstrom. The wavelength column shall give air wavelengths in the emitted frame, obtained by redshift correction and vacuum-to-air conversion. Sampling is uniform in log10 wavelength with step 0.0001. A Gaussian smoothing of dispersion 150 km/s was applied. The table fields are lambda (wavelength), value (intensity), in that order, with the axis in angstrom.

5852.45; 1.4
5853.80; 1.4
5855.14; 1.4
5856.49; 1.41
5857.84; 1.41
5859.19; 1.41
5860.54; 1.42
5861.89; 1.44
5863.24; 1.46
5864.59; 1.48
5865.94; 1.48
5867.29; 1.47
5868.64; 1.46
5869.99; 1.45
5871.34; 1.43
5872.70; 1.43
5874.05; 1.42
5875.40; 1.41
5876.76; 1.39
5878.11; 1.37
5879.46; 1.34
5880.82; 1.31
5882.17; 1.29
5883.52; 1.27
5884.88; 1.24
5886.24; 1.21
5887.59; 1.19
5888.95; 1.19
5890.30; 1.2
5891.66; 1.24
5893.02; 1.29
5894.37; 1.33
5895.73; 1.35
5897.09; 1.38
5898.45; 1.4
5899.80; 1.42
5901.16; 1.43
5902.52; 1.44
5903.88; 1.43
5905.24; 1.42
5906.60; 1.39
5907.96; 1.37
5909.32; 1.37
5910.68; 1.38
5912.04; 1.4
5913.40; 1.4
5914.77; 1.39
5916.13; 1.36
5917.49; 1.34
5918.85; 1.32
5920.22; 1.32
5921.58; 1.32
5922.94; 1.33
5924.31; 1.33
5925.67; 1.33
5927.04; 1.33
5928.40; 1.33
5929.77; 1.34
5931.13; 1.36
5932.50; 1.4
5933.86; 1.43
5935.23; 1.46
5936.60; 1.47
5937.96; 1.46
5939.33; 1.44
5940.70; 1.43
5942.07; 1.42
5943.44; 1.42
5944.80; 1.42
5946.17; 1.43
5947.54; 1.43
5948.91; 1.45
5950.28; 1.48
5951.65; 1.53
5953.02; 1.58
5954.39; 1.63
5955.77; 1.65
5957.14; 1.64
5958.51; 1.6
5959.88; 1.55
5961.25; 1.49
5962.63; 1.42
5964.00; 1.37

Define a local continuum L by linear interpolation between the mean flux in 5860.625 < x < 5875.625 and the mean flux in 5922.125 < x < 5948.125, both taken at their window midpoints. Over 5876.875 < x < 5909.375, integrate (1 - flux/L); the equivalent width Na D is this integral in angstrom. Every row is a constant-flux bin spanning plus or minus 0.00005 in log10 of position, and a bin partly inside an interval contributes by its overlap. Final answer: 2.3 angstrom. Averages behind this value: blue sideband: 1.45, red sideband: 1.4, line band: 1.33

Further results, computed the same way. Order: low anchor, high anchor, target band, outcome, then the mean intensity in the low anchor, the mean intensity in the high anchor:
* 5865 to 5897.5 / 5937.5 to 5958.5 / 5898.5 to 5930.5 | 1.1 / 1.34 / 1.5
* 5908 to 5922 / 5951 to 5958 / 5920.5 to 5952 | 1.9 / 1.36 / 1.61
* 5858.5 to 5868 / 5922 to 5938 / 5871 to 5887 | 1.1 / 1.45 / 1.38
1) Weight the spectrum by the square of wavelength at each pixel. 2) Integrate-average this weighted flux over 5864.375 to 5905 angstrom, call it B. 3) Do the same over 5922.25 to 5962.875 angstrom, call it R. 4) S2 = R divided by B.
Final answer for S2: 1.1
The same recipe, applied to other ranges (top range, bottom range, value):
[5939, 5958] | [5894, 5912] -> 1.09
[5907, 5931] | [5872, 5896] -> 1.05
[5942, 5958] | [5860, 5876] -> 1.07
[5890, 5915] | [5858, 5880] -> 0.97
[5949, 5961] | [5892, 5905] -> 1.16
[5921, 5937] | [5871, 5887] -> 1.04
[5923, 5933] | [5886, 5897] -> 1.08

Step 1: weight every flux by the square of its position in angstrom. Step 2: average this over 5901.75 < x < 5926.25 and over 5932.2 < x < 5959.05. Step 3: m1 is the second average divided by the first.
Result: 1.10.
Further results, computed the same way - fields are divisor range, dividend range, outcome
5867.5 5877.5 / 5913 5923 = 0.96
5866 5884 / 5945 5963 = 1.13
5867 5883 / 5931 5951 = 1.05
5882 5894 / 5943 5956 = 1.24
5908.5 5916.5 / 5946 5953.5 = 1.09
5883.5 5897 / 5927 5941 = 1.14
